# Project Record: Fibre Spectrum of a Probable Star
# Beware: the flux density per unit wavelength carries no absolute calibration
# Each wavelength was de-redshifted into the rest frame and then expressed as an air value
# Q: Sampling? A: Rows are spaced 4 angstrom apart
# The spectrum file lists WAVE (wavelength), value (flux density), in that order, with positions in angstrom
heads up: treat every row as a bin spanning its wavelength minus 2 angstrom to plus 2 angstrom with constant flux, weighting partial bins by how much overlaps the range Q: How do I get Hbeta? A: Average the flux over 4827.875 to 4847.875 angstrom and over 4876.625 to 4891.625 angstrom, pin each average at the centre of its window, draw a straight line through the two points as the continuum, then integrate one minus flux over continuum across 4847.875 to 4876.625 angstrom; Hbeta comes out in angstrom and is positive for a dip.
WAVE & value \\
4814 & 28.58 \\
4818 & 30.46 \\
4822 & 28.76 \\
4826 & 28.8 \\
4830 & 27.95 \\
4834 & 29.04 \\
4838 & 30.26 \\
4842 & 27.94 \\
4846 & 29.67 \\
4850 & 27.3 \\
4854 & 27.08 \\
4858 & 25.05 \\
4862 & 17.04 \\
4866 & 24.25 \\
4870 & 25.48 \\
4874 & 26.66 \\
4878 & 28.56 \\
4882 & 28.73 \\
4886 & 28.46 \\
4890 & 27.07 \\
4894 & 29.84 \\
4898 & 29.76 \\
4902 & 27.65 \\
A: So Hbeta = 3.8 angstrom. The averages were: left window 29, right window 28.2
